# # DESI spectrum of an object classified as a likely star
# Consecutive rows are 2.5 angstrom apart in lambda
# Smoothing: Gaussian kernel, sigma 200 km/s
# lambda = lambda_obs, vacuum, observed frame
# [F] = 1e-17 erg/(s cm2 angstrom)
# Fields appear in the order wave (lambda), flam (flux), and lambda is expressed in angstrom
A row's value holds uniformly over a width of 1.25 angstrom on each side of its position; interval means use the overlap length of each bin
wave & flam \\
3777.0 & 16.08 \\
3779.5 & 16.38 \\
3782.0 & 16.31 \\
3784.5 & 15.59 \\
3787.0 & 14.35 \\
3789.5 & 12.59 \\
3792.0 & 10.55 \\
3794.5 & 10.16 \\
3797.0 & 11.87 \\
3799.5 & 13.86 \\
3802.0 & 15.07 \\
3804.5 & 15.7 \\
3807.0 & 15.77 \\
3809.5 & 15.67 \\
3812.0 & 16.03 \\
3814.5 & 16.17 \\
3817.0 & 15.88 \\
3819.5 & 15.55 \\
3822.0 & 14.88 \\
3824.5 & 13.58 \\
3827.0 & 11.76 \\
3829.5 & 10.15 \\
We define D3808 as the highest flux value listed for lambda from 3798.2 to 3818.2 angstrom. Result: 16.17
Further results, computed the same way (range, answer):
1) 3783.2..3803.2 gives 15.59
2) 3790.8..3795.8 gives 10.55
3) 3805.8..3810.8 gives 15.77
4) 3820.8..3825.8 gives 14.88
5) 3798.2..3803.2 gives 15.07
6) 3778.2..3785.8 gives 16.38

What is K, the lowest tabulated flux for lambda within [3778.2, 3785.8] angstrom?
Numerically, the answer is 15.59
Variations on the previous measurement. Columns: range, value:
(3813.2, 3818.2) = 15.88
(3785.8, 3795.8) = 10.16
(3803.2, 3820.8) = 15.55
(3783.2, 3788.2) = 14.35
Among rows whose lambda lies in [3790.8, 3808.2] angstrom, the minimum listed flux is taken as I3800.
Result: 10.16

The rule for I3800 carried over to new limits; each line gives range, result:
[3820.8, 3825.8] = 13.58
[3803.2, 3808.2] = 15.7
